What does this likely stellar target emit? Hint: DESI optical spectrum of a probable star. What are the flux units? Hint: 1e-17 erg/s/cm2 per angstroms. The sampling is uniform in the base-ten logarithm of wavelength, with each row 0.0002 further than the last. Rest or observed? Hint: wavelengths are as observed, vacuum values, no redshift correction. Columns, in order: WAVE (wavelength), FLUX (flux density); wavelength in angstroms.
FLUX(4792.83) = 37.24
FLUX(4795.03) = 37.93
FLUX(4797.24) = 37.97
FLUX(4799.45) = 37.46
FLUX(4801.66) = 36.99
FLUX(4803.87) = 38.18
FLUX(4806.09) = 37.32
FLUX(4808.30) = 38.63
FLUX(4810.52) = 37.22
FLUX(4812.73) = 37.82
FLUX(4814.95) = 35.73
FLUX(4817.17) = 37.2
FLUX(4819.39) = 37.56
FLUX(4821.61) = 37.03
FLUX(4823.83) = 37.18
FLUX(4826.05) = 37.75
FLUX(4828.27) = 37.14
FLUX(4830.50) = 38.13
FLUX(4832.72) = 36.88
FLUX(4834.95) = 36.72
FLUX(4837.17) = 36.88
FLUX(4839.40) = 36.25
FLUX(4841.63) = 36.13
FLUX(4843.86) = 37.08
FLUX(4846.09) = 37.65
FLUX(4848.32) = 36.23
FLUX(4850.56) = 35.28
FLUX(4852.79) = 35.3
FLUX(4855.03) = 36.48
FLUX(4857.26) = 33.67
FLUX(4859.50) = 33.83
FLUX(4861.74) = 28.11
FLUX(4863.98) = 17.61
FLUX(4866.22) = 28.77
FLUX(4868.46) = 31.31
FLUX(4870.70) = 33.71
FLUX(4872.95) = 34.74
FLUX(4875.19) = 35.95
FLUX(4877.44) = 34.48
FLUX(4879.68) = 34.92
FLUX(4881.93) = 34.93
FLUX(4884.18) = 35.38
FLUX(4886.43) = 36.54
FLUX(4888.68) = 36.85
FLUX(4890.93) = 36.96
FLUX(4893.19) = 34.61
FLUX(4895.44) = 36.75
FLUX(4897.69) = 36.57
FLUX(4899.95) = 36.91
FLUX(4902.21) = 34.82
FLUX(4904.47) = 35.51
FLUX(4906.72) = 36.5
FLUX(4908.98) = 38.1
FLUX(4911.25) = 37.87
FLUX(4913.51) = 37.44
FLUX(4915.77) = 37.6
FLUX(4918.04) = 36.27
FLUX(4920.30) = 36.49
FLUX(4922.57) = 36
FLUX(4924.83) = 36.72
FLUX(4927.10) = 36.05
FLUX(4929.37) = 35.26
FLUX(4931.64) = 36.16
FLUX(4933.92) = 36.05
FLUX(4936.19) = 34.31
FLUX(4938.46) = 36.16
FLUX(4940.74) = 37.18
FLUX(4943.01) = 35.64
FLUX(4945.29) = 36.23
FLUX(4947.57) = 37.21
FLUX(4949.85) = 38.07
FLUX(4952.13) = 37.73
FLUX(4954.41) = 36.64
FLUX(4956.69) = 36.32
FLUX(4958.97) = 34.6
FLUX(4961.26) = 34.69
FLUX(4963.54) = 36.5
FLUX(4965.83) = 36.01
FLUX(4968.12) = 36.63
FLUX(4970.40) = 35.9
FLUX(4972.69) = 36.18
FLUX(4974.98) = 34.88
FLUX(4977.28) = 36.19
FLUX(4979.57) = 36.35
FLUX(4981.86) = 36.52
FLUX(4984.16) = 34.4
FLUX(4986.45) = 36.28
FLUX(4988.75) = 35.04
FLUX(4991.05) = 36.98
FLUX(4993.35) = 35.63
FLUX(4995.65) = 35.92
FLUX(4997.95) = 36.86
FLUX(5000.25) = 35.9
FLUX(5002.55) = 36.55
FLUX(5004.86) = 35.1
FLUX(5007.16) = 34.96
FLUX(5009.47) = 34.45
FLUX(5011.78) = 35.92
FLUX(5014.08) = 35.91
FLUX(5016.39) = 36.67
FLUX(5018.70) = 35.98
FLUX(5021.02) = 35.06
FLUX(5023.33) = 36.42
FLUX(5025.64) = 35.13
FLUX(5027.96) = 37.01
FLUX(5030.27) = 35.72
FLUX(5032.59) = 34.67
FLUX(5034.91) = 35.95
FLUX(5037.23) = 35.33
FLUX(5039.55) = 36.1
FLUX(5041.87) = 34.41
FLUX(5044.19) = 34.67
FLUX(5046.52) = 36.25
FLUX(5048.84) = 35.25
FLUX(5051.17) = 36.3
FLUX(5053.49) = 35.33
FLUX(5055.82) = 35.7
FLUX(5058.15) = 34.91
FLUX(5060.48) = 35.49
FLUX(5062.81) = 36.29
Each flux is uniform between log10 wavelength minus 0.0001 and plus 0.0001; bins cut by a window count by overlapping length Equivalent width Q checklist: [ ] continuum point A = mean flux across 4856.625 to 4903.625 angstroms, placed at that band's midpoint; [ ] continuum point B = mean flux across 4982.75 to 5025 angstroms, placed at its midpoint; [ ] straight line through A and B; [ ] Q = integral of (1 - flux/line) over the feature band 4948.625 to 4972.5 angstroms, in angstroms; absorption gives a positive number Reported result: -0.86 angstroms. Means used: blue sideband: 33.7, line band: 36.3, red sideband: 35.8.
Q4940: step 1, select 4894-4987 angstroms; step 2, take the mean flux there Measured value 36.3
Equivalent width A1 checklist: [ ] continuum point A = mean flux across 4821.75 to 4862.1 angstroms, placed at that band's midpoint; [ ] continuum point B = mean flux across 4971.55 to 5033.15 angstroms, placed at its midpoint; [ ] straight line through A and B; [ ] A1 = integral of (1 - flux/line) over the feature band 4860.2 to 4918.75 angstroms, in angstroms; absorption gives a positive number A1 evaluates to 2.3 angstroms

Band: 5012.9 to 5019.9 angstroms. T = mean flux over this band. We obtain 36.2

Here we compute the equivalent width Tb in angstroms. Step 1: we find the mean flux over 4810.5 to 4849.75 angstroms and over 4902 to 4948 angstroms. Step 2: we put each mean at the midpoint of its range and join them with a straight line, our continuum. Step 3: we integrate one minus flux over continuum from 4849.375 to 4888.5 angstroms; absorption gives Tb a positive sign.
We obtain 3.9 angstroms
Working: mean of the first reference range 37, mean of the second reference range 36.4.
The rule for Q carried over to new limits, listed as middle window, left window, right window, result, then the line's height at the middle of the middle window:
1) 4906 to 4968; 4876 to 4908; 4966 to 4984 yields -0.9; 35.9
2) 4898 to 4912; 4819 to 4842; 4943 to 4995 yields 0.0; 36.6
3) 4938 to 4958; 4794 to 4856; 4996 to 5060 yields -0.3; 36.2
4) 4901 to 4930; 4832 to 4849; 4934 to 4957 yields 0.1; 36.6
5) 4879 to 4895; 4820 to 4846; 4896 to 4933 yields 0.4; 36.7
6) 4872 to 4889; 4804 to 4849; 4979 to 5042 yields 0.6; 36.8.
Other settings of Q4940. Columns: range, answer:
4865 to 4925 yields 35.6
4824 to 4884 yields 34.5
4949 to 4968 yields 36.3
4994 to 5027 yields 35.8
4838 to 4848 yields 36.7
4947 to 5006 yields 36.1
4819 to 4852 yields 36.9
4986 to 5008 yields 35.9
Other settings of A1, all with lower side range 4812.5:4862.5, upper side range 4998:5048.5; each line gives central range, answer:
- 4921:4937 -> 0.0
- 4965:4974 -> -0.1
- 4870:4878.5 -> 0.3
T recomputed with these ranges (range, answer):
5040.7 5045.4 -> 34.5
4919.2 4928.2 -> 36.3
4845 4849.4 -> 37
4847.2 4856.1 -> 35.8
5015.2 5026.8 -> 35.8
